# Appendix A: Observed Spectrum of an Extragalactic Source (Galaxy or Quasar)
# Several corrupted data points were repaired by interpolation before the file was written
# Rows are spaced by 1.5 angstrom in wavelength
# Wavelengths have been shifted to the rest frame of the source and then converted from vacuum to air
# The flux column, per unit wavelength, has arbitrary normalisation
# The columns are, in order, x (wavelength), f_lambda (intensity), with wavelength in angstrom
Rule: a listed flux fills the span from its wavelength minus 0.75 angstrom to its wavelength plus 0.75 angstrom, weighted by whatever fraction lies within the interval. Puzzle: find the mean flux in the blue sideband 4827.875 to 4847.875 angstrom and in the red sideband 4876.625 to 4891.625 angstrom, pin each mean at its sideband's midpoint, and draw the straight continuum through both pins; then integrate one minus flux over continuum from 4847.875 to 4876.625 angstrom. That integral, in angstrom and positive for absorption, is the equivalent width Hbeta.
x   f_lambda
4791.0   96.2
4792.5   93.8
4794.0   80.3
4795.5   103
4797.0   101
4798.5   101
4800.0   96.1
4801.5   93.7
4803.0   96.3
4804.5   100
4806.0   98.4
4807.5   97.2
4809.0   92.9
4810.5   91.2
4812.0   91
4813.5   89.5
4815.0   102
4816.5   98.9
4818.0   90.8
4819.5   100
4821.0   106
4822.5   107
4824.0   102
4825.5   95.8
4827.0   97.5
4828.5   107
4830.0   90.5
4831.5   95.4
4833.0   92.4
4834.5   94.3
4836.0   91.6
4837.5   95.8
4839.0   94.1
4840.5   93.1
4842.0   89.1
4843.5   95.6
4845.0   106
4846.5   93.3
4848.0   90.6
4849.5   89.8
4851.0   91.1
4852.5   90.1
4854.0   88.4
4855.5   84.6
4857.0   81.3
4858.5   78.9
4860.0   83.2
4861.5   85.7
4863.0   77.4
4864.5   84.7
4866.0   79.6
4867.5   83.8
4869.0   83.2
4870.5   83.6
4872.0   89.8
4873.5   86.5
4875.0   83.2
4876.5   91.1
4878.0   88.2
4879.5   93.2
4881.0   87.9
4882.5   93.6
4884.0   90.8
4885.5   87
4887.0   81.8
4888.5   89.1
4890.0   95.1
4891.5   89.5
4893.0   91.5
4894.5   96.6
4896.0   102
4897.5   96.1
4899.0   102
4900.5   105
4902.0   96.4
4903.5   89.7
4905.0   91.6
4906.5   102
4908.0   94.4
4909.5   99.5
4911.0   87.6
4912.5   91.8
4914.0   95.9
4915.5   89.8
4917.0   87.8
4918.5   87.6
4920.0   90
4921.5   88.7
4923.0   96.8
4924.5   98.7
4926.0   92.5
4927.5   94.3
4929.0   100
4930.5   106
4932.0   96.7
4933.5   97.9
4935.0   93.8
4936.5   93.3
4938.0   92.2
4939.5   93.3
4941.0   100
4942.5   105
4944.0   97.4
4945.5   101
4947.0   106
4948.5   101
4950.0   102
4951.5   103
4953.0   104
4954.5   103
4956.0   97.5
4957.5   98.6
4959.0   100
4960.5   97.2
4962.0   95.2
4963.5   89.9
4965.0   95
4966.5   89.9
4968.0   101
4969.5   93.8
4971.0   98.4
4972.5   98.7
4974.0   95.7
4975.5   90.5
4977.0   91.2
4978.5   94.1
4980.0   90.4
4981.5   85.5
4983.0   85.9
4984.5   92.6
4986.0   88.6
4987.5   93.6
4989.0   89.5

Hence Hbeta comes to 2.2 angstrom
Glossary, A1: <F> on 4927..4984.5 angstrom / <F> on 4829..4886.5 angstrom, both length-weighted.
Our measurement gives 1.1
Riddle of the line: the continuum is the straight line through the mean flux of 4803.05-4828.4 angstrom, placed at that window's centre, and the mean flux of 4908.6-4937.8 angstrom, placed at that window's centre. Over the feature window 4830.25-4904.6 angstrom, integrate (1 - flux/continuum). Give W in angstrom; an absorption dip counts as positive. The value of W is 4.42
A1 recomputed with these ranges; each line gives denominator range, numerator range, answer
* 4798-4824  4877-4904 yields 0.96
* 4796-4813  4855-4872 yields 0.86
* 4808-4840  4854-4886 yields 0.89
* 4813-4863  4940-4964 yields 1.07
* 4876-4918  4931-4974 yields 1.05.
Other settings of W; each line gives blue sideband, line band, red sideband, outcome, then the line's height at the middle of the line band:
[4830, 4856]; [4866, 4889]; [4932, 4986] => 1.6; 93.8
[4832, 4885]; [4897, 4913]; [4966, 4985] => -1.0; 90.4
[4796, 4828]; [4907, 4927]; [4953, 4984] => 0.7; 95.7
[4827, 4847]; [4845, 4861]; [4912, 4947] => 1.2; 95.4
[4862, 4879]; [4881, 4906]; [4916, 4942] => -1.4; 88.7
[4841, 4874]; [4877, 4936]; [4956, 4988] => -2.5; 90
